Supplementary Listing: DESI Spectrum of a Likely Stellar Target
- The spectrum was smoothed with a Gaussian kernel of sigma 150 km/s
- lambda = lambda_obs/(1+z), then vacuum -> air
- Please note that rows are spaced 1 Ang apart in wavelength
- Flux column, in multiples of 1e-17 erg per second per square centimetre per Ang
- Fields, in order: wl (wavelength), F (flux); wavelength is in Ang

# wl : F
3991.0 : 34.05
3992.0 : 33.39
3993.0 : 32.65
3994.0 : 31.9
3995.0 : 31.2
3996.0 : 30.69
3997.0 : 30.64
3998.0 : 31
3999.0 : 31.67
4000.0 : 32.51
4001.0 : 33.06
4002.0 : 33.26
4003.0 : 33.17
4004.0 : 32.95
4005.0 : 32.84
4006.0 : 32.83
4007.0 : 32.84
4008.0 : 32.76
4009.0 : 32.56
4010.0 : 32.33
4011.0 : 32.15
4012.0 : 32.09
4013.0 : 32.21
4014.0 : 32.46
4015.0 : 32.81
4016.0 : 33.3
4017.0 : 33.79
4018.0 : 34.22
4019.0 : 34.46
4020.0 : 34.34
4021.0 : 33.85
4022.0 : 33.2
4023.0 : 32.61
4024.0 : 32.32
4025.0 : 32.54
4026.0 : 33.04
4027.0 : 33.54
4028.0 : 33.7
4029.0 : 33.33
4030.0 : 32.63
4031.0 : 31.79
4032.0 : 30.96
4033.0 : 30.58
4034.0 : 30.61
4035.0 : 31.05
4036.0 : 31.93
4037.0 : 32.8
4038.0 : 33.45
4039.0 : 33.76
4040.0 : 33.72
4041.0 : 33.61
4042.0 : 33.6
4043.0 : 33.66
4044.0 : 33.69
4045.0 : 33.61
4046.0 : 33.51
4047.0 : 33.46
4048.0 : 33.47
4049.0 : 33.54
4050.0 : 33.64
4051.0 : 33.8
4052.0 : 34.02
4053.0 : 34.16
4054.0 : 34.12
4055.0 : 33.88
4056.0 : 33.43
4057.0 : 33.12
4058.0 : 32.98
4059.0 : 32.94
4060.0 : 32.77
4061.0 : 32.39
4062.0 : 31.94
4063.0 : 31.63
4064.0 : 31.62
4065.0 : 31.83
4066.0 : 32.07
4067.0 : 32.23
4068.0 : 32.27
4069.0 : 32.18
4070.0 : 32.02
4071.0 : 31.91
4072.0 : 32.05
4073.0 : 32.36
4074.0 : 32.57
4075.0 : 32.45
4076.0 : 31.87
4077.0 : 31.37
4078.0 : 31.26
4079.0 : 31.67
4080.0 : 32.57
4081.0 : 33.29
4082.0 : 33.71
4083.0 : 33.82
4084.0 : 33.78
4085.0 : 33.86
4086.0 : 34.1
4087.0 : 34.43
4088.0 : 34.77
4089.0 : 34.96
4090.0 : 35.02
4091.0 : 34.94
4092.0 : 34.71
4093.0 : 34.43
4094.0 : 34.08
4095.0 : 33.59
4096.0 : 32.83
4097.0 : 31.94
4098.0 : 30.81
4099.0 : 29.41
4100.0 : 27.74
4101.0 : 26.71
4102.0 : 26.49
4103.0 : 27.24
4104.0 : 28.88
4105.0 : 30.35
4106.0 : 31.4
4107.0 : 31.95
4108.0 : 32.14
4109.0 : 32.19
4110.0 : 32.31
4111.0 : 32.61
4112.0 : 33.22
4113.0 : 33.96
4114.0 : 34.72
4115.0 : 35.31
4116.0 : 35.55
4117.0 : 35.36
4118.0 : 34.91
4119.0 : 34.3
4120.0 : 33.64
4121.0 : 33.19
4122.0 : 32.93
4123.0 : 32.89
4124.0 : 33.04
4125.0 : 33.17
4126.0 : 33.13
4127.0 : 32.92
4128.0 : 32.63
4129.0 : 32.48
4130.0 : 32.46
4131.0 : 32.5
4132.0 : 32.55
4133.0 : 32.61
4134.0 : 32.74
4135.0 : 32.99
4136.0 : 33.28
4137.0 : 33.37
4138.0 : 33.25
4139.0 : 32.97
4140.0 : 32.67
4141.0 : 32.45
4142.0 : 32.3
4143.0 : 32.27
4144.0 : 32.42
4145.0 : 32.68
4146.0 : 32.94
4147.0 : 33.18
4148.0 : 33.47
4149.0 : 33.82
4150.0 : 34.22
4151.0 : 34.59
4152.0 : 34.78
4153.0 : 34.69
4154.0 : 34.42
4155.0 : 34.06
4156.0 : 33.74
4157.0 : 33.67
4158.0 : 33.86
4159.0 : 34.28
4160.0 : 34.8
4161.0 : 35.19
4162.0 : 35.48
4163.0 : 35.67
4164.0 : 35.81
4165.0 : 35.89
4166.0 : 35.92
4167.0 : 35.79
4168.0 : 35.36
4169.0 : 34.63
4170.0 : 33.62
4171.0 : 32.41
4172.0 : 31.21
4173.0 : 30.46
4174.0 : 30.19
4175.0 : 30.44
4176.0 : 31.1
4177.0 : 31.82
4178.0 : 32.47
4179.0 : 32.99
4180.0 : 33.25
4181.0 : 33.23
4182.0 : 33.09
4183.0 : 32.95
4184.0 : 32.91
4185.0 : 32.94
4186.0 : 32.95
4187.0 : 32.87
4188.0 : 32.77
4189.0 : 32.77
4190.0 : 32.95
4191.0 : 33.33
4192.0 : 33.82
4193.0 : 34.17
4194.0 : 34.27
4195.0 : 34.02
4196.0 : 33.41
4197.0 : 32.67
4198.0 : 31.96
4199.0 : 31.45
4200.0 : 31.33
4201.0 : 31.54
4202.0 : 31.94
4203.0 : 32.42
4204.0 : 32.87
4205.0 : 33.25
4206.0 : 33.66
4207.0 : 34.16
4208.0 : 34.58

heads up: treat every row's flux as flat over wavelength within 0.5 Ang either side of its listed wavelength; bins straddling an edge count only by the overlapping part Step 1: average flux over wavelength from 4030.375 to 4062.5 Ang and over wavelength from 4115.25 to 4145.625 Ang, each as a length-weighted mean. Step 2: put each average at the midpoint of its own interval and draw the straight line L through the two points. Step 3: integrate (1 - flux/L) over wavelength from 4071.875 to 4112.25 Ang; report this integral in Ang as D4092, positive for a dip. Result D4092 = 1.1 Ang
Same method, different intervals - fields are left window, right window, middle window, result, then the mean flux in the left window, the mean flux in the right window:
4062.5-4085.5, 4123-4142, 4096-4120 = 0.6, 32.4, 32.8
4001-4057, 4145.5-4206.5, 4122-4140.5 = 0.2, 33.1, 33.4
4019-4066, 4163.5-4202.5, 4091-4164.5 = 0.0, 33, 33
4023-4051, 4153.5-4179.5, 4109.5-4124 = -0.2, 32.9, 33.7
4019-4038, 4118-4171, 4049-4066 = -0.1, 32.6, 33.7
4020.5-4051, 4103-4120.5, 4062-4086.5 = 0.4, 32.9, 32.9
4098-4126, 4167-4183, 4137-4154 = -0.5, 32.1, 32.5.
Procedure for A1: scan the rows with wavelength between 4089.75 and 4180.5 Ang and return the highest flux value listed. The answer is 35.92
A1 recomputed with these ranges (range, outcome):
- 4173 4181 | 33.25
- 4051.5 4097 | 35.02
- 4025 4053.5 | 34.16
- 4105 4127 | 35.55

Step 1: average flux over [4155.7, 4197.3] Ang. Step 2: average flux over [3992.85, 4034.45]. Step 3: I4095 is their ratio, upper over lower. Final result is 1.03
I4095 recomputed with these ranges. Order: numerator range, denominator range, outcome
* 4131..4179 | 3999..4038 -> 1.02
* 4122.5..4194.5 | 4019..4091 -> 1.01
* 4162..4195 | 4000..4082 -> 1.02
